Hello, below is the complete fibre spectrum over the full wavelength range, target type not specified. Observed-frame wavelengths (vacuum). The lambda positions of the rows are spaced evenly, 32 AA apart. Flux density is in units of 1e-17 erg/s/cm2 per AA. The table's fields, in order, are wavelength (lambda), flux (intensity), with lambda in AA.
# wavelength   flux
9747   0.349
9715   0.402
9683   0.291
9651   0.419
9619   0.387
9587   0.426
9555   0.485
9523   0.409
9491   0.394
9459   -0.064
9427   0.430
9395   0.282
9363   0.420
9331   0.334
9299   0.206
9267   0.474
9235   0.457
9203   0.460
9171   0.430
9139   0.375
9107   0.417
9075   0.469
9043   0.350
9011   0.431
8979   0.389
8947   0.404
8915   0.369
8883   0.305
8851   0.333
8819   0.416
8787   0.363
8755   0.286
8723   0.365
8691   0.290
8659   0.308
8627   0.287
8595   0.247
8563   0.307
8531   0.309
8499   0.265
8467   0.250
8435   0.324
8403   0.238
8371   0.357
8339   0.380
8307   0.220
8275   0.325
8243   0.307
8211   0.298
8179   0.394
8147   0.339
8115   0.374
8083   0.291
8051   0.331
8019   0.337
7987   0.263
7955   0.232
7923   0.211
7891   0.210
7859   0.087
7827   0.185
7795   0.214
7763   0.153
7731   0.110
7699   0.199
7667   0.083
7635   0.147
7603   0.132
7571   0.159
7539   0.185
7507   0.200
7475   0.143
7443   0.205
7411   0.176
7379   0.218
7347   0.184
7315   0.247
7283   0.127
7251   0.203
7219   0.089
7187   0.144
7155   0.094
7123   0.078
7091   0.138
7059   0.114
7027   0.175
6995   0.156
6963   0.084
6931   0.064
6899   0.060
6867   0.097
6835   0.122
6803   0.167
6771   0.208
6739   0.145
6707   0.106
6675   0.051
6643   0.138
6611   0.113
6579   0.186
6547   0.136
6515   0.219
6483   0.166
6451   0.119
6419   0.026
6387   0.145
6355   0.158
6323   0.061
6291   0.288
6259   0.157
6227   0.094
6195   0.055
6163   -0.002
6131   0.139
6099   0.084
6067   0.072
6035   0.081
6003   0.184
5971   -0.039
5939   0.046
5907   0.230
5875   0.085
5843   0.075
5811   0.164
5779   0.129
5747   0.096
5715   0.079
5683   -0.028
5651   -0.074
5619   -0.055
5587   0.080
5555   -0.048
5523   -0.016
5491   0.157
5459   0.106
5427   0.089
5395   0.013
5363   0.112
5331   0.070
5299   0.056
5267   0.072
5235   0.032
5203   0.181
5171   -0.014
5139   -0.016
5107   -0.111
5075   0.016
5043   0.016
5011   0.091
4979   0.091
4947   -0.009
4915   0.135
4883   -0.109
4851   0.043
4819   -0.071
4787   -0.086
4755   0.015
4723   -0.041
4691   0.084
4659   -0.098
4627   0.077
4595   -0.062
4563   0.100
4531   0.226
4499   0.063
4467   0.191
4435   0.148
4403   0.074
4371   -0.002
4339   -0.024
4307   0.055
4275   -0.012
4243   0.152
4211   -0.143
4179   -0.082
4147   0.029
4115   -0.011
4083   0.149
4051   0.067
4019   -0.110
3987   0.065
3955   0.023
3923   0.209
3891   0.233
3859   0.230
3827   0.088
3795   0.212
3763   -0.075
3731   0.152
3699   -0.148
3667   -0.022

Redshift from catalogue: 1.00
